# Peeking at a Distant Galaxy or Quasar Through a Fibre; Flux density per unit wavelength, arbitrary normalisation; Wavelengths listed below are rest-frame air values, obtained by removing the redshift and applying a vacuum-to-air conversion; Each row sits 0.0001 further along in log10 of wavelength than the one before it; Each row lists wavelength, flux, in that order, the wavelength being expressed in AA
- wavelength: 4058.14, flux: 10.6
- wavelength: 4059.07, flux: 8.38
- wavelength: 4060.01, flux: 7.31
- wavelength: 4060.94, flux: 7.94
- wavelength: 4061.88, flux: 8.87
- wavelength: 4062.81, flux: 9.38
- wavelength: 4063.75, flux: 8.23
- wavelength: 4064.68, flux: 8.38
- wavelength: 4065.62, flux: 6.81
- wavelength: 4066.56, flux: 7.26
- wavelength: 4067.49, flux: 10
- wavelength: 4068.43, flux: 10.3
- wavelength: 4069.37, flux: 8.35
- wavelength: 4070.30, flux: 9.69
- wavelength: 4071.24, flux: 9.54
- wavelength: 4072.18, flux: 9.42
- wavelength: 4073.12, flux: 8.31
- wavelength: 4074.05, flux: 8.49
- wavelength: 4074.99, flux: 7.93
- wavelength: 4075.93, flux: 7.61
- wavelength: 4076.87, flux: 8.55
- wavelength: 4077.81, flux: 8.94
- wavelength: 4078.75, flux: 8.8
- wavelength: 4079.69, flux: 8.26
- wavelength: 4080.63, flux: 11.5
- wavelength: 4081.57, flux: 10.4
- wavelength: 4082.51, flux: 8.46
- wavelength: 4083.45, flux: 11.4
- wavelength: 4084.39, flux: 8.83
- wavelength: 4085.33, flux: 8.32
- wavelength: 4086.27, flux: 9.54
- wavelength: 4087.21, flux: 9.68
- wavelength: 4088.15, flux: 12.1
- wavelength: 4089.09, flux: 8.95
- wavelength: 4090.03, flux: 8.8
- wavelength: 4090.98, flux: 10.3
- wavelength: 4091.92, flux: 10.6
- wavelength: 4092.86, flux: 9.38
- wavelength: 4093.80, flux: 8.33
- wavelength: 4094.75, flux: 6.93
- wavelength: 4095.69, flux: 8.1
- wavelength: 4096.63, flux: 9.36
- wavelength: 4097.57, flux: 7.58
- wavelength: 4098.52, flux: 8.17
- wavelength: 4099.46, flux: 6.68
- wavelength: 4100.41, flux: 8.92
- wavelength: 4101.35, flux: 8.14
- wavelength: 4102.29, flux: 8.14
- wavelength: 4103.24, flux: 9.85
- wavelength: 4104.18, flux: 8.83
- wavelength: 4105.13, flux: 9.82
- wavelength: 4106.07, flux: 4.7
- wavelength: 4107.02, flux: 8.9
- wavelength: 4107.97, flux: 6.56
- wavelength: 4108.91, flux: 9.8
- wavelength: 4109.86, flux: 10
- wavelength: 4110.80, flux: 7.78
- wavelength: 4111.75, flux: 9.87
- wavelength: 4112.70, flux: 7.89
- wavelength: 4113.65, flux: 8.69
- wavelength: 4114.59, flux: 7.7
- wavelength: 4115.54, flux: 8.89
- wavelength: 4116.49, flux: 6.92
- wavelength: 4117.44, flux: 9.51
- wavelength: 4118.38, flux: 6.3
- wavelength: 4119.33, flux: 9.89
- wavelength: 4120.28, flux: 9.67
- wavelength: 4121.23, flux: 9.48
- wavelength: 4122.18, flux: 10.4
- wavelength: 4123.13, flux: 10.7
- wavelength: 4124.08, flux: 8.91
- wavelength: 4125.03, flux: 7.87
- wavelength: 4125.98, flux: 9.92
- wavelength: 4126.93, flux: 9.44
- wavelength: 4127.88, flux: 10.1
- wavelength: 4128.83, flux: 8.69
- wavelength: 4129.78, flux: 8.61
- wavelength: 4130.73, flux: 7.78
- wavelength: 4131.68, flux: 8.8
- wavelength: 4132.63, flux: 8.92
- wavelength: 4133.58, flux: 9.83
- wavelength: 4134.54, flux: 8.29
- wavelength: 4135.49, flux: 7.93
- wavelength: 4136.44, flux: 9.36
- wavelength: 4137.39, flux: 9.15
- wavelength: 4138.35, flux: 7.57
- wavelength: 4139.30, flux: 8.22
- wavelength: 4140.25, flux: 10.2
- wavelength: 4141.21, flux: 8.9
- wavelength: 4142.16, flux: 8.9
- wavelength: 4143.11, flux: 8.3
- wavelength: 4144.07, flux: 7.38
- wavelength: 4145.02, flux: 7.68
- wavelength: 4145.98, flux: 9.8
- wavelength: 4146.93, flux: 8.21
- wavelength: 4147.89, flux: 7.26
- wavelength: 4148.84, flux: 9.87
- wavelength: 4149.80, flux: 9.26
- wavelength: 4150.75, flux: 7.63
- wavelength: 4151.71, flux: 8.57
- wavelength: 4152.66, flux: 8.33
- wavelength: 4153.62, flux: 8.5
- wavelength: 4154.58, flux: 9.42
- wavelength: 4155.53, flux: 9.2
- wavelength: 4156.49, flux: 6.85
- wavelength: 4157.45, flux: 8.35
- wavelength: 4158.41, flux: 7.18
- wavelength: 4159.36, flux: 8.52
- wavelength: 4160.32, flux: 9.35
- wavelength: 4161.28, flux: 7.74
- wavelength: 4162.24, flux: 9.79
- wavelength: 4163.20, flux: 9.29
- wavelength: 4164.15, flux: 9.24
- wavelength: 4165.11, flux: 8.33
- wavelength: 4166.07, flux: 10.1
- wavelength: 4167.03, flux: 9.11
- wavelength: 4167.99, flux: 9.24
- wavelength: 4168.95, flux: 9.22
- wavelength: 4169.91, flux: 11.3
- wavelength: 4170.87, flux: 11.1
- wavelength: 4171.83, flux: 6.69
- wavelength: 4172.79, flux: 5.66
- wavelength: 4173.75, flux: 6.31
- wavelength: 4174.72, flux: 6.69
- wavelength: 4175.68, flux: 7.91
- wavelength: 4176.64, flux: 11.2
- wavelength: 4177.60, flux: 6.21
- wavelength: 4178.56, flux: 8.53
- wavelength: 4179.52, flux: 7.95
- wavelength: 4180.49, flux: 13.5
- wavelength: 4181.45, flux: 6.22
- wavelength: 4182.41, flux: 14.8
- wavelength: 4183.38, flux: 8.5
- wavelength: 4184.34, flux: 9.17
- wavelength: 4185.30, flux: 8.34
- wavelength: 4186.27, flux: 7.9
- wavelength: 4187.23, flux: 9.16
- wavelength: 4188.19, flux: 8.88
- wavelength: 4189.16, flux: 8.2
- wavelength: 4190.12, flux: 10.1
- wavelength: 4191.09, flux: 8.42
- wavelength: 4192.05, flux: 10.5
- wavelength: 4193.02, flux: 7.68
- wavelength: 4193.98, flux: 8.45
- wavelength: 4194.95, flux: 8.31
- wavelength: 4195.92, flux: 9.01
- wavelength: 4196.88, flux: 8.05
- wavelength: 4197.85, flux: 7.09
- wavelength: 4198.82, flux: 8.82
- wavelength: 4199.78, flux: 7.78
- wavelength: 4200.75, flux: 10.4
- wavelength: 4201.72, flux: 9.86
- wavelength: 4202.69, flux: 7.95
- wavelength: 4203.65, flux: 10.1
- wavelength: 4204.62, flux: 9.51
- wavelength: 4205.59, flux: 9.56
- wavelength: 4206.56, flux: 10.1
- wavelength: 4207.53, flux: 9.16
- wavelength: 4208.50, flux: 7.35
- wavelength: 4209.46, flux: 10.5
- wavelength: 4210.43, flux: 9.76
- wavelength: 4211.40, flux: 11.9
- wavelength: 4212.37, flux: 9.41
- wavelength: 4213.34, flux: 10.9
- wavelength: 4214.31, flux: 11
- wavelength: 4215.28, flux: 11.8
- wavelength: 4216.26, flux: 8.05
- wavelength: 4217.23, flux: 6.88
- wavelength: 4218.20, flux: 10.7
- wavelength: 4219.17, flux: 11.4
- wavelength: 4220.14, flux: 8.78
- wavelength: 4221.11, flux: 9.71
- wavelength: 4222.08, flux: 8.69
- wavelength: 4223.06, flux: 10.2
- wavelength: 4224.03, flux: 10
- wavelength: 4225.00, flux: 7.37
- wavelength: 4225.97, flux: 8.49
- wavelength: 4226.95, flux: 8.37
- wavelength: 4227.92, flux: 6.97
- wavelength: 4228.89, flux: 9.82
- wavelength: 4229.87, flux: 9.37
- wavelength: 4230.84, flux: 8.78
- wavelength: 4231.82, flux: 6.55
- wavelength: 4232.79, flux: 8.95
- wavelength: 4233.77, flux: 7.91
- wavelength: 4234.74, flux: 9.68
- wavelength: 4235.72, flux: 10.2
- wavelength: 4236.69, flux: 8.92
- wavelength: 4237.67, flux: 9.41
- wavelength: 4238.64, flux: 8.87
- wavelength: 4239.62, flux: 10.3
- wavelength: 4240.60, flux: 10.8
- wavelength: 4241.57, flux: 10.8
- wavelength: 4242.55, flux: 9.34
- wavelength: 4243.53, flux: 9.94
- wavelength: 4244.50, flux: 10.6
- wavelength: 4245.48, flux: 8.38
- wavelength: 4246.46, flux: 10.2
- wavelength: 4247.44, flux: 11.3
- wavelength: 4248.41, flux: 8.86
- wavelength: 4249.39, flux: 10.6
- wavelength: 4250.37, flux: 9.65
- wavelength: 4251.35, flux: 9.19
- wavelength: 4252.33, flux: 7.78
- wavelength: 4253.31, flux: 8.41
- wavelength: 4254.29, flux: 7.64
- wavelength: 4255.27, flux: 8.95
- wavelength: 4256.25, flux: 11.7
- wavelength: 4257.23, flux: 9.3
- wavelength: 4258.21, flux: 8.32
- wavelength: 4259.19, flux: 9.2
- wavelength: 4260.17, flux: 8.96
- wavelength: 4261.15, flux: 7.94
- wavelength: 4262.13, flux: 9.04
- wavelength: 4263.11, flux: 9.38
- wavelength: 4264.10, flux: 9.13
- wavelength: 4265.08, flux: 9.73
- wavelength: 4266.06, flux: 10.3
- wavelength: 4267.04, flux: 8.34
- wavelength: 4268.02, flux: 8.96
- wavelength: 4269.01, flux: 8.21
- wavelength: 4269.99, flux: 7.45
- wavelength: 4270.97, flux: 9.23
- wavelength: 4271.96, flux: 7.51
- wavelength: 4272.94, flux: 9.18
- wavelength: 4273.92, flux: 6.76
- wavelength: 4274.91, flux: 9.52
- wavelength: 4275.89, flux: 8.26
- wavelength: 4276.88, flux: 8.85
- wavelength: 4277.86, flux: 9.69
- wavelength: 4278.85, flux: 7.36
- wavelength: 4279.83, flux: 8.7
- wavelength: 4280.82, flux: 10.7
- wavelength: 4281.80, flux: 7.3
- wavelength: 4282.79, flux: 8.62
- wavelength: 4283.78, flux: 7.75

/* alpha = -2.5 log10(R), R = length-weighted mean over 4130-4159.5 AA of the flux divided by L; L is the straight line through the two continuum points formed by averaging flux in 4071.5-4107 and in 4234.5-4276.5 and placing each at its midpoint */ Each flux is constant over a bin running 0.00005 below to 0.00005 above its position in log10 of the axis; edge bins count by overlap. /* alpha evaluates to 0.06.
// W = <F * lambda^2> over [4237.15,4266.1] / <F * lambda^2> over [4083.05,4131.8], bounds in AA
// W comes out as 1.14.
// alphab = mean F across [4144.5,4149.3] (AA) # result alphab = 8.55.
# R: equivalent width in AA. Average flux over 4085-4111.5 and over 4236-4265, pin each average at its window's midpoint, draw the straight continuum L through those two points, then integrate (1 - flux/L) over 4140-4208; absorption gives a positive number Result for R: 2.11 AA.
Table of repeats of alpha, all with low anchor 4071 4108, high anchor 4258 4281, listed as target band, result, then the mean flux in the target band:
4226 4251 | -0.07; 9.36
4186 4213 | -0.04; 9.09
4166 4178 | 0.04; 8.48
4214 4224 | -0.11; 9.71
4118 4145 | -0.01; 8.9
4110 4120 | 0.05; 8.43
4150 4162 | 0.06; 8.36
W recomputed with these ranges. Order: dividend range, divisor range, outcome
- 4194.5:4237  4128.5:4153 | 1.11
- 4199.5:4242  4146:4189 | 1.10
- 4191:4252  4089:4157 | 1.13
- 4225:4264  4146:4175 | 1.11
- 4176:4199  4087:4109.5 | 1.08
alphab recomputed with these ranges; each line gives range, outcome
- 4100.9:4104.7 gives 8.75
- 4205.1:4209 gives 9.06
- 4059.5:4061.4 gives 7.64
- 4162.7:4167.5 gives 9.23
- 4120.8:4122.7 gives 9.96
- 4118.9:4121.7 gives 9.67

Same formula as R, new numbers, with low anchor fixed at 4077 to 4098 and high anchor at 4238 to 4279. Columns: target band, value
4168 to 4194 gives 1.0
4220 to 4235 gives 0.8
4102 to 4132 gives 1.6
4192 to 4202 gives 0.6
